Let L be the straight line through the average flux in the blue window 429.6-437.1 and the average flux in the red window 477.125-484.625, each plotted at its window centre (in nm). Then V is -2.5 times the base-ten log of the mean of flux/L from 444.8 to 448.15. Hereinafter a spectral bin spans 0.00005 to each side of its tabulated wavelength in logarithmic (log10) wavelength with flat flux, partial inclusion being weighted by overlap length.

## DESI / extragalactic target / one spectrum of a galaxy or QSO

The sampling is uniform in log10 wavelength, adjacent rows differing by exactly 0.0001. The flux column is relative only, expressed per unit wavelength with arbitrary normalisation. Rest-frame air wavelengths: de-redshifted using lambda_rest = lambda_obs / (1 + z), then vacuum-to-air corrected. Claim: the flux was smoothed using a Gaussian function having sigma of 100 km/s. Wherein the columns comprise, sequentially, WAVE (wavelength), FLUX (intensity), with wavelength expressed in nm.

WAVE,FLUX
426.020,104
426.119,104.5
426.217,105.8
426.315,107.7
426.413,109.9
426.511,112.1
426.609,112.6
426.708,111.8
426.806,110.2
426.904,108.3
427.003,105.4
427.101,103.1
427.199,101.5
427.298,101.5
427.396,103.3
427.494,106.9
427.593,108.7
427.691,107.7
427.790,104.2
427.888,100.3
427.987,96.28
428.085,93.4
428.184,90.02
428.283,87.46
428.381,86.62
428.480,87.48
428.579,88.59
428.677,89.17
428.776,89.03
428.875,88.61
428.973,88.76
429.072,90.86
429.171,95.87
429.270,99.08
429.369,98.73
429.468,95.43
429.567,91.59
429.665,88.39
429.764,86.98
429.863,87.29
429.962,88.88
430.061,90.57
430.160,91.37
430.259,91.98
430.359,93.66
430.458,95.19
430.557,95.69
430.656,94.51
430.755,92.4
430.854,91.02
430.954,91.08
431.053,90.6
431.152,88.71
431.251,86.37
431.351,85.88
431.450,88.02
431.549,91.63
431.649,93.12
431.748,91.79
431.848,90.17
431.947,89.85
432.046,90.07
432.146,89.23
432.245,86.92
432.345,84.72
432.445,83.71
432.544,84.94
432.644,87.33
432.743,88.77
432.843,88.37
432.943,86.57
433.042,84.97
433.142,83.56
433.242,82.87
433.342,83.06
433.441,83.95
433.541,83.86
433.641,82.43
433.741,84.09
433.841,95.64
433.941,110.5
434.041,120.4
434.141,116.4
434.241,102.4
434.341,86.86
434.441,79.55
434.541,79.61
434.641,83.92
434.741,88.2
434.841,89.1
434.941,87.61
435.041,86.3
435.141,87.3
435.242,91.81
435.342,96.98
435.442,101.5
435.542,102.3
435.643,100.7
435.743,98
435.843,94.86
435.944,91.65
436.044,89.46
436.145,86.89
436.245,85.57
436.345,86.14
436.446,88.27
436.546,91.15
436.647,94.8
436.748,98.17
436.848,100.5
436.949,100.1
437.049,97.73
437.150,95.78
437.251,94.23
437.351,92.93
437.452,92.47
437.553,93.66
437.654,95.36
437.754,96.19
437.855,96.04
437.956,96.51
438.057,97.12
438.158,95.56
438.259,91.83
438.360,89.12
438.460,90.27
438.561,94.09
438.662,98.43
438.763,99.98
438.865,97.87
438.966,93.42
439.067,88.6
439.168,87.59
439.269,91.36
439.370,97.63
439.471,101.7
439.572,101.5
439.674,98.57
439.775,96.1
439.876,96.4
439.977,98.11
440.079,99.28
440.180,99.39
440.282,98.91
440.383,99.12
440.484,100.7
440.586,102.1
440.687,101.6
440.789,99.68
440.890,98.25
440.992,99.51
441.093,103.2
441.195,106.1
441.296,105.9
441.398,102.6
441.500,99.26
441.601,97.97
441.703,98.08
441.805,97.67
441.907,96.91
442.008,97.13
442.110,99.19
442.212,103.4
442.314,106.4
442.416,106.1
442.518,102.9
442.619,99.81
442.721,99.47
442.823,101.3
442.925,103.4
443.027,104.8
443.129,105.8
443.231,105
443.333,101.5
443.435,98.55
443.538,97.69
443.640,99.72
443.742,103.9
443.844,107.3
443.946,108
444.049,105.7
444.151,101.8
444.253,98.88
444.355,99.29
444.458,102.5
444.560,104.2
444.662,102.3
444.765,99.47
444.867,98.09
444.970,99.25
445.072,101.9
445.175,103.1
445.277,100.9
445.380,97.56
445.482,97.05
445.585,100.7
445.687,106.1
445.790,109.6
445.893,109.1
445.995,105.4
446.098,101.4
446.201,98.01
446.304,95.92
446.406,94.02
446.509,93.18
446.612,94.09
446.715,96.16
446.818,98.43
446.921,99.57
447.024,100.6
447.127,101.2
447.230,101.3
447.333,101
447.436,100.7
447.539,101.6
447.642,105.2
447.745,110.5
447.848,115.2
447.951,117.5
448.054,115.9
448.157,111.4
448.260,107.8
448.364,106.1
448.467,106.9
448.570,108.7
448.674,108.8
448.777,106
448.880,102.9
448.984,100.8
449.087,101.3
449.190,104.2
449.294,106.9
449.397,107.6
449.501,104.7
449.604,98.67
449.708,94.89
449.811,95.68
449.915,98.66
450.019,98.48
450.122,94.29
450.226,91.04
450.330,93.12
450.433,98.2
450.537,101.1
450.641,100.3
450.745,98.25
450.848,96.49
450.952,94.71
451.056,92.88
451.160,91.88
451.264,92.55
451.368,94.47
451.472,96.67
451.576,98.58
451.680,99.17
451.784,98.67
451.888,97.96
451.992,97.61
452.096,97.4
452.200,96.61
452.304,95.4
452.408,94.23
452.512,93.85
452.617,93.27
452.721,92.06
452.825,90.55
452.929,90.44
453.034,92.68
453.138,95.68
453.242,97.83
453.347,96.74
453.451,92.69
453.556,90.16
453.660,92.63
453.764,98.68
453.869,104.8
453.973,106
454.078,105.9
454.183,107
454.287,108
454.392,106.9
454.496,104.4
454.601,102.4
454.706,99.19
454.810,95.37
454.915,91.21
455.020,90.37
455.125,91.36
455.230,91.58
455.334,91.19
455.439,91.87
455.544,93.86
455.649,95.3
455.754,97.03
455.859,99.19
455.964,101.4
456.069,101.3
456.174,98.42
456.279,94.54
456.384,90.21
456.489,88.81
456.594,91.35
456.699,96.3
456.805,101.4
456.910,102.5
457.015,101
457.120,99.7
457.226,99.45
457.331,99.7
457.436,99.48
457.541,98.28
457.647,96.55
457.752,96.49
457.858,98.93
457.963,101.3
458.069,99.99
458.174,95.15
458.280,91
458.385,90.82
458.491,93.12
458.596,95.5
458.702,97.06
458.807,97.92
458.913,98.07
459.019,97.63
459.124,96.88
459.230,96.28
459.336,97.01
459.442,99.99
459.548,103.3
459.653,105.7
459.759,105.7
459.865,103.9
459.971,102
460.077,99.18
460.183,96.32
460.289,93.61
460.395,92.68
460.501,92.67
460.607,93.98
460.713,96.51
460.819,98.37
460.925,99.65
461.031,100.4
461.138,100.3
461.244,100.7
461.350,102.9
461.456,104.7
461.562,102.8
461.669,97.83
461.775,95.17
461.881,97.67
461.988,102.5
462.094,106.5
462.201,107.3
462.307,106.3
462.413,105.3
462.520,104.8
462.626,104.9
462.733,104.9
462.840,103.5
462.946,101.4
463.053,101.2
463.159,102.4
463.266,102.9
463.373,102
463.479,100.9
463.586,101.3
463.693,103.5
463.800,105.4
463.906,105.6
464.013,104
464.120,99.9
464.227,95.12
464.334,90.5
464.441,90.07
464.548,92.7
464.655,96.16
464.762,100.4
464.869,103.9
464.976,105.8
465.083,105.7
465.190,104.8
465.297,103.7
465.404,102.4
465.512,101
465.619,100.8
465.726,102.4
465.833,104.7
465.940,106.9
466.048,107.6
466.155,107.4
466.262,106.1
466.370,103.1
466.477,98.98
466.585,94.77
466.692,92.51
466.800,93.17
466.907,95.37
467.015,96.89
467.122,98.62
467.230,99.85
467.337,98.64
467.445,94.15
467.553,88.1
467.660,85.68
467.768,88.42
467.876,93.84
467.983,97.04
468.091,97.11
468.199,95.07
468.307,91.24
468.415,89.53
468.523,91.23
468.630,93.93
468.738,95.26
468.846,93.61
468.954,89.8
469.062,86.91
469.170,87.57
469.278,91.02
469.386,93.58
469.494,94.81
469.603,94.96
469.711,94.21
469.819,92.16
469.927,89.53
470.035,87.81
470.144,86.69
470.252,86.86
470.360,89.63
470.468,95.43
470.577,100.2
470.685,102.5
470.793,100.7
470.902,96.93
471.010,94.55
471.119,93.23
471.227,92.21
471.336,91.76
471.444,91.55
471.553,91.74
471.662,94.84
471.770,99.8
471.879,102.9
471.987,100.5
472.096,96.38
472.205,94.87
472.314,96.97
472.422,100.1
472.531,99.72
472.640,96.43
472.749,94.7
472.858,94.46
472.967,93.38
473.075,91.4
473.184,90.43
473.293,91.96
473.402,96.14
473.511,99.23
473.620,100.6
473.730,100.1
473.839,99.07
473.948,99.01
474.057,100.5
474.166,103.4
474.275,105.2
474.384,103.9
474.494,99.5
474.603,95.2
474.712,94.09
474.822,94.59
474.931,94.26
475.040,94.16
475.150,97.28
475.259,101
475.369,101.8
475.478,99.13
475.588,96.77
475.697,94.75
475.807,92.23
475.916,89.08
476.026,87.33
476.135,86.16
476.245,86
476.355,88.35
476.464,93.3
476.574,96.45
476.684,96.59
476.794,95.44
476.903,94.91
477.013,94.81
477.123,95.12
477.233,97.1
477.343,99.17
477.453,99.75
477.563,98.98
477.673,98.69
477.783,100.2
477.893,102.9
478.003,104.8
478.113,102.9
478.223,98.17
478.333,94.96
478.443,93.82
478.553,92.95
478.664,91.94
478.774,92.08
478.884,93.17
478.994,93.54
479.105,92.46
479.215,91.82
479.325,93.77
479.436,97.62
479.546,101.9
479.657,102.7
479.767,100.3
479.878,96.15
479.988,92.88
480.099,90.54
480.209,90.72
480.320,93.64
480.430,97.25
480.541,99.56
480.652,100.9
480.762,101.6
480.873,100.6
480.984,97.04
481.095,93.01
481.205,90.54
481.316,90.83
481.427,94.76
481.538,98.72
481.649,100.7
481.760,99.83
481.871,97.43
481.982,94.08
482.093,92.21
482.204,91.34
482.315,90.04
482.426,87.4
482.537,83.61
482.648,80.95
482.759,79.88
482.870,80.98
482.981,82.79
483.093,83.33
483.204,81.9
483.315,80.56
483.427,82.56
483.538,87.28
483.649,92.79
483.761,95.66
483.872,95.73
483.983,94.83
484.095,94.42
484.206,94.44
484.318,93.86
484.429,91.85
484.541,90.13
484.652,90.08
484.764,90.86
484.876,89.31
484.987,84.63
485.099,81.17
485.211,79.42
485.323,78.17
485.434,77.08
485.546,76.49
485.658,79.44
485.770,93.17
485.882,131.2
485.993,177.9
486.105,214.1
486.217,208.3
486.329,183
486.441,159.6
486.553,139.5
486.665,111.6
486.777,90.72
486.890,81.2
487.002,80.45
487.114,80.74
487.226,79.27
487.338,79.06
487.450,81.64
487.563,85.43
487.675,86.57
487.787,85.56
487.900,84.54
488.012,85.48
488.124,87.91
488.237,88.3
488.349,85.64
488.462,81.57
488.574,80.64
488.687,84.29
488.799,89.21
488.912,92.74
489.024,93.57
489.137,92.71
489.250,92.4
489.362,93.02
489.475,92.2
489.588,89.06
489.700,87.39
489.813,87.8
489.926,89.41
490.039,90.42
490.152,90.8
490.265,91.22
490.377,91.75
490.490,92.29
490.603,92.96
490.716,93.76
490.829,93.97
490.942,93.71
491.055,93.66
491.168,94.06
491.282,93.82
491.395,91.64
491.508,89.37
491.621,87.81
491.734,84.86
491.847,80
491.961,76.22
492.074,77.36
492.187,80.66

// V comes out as -0.12 mag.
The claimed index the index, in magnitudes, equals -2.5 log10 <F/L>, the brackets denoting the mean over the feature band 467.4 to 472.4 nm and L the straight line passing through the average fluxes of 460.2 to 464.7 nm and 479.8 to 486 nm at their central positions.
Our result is 0.04 mag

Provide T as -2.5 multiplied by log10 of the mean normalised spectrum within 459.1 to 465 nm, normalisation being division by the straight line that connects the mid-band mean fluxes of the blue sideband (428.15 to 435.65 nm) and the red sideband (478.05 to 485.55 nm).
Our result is -0.10 mag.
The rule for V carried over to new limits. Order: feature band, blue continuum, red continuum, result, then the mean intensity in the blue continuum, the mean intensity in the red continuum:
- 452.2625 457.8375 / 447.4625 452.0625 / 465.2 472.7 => 0.03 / 101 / 95.8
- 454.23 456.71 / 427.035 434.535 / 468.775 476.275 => -0.03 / 92.2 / 95.1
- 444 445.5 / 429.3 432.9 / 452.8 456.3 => -0.07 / 90.2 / 97.3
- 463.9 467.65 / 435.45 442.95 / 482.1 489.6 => -0.03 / 97.2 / 95.9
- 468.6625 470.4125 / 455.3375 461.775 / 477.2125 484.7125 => 0.06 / 97.8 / 93.7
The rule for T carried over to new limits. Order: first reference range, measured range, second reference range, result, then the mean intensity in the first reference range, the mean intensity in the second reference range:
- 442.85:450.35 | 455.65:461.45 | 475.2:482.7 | 0.02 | 102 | 95.2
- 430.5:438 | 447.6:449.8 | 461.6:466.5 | -0.11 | 91.5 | 102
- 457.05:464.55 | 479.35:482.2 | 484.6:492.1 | 0.01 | 99.6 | 96.4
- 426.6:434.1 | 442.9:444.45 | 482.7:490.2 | -0.10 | 93.1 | 96.1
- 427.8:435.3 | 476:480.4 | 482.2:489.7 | 0.00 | 90.4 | 95.9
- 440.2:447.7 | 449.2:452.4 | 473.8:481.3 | 0.03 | 101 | 96.3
